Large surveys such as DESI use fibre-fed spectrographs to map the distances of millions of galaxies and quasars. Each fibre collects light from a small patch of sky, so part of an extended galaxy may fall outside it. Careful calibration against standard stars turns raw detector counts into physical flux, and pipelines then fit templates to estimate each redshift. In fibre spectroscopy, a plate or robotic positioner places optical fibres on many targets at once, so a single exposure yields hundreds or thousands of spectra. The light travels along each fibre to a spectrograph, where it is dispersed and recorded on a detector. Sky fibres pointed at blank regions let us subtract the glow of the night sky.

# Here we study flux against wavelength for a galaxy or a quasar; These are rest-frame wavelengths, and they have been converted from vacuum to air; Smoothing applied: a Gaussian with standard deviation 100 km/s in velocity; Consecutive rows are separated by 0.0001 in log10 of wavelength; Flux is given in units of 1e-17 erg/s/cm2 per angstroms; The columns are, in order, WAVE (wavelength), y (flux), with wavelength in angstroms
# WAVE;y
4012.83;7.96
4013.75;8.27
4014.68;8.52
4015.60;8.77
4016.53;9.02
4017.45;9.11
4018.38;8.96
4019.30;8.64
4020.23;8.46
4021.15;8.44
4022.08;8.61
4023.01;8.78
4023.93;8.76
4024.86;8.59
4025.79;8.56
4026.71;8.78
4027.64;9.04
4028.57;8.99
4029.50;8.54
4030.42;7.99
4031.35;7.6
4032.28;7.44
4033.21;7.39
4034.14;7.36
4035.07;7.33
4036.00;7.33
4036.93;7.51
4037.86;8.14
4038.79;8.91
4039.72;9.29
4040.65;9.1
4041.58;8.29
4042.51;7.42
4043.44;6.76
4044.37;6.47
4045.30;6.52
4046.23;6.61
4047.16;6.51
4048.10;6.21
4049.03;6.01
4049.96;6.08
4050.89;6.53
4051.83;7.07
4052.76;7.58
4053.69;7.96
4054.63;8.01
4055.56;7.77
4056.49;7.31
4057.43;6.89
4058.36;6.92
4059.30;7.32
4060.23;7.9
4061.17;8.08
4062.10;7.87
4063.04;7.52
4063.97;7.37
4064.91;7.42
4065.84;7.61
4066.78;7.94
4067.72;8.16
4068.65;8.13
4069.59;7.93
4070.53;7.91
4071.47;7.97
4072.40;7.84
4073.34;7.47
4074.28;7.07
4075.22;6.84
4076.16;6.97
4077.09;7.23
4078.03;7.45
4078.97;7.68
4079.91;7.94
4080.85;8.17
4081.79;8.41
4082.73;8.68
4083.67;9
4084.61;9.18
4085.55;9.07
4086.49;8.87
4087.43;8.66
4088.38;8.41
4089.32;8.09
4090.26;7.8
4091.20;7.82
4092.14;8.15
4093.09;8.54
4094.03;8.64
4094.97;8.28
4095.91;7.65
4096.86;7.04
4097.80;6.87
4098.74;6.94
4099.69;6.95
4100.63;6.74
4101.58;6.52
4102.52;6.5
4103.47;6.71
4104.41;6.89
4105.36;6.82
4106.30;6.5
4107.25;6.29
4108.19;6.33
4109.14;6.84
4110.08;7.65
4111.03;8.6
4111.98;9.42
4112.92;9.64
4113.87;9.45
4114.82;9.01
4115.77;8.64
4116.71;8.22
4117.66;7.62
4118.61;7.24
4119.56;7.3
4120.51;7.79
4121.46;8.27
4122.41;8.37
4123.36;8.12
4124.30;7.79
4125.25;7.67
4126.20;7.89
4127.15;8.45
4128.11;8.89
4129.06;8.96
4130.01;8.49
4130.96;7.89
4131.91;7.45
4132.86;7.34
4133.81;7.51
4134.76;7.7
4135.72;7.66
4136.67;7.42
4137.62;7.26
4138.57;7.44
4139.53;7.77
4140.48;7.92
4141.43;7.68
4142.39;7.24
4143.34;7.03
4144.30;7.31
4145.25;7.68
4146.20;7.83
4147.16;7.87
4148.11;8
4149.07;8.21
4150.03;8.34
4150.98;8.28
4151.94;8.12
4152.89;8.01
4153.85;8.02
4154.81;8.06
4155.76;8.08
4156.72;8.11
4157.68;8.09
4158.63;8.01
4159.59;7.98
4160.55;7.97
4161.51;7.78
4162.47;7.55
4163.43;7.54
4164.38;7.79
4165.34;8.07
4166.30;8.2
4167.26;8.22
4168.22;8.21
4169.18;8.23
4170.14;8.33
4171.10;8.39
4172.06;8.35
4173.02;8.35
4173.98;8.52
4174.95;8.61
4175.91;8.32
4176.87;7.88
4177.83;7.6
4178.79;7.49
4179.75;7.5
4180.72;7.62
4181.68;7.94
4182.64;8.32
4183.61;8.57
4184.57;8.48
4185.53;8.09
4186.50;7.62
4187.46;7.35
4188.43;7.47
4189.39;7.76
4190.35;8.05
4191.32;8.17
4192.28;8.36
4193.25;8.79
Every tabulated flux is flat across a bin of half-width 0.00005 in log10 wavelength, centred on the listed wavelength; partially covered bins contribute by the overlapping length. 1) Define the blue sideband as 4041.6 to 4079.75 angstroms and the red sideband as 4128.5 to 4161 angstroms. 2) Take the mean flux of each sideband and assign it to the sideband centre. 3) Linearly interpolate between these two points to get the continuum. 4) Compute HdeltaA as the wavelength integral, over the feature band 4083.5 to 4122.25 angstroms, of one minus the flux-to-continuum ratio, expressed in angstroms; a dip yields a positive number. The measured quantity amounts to -1.2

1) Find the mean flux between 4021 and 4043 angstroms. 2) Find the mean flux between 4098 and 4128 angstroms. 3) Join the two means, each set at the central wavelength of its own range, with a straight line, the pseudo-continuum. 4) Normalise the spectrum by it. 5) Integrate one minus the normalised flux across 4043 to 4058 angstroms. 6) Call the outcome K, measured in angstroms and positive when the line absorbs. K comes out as 2.3 angstroms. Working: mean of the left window 8.25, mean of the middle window 6.9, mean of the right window 7.66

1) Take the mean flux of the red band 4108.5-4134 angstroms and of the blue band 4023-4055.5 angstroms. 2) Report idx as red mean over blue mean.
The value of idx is 1.06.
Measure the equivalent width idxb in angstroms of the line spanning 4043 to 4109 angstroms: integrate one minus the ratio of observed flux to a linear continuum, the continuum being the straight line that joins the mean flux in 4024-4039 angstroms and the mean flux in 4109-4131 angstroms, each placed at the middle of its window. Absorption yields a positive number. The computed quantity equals 5.8 angstroms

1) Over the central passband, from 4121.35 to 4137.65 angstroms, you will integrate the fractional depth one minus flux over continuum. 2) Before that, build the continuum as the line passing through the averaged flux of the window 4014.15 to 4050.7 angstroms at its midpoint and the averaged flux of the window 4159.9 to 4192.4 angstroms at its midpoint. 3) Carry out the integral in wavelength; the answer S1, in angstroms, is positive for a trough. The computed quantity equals 0.1 angstroms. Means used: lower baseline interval 7.96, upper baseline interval 8.02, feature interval 7.97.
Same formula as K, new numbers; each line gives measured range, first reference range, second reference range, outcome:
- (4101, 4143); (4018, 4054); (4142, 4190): 0.88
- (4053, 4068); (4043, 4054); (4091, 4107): -1.78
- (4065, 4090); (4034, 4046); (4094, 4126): -1.15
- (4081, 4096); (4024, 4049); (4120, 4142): -1.19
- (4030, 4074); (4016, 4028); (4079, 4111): 4.23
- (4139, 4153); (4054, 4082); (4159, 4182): 0.20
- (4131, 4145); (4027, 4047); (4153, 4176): 0.95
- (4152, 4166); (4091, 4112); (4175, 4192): -0.38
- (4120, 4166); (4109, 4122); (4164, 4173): 2.02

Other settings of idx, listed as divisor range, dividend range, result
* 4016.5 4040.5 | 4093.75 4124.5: 0.91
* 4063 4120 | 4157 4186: 1.04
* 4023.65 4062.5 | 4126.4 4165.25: 1.03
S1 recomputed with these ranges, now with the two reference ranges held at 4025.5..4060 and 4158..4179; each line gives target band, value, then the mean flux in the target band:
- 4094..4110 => 1.8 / 6.94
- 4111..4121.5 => -0.8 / 8.43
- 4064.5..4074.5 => -0.2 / 7.79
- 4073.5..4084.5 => -0.1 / 7.81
